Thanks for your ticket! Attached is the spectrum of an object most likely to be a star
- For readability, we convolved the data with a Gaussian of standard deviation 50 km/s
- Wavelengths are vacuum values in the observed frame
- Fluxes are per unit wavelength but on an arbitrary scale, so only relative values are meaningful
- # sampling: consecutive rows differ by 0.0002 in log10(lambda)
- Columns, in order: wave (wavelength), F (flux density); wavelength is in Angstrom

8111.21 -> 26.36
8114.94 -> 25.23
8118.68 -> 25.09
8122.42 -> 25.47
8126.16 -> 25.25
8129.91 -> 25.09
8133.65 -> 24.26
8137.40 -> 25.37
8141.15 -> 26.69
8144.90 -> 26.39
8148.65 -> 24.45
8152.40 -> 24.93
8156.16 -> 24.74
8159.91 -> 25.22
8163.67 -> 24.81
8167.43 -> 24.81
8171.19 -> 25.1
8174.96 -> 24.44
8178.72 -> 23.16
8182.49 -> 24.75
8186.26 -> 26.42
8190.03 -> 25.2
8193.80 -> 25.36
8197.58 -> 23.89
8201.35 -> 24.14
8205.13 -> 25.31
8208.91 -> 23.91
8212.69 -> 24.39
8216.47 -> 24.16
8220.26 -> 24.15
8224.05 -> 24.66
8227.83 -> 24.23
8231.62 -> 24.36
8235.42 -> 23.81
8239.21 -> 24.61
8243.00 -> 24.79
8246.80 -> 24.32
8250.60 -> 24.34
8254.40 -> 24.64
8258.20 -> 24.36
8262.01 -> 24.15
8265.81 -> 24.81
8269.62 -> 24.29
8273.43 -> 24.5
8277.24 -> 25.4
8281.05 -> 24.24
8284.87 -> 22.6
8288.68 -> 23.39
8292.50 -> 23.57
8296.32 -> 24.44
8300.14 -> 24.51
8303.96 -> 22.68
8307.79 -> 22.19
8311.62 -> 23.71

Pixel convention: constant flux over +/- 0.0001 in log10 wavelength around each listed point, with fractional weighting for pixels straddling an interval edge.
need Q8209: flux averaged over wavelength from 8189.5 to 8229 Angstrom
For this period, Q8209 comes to 24.5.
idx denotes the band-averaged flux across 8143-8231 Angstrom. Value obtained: 24.7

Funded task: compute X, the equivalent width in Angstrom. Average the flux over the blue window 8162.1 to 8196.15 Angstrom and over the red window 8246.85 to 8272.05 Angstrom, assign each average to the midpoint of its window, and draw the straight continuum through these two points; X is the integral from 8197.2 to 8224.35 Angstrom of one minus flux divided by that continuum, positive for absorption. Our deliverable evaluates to 0.4 Angstrom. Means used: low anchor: 24.9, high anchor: 24.4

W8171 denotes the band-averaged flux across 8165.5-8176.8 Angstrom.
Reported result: 24.8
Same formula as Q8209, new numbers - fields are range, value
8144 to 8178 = 24.9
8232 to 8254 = 24.4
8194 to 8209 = 24.5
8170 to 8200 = 24.8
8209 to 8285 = 24.4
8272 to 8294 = 23.9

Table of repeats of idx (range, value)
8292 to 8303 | 24.1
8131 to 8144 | 25.5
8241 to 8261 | 24.5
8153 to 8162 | 25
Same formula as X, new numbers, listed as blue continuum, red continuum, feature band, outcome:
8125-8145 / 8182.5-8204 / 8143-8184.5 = 0.7 Angstrom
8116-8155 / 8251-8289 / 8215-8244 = 0.3 Angstrom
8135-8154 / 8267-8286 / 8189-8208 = 0.2 Angstrom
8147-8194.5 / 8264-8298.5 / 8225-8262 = 0.0 Angstrom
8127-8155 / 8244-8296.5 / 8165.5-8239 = 0.7 Angstrom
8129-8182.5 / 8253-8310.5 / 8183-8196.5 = -0.4 Angstrom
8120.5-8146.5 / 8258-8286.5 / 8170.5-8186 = 0.4 Angstrom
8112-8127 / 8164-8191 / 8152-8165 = 0.0 Angstrom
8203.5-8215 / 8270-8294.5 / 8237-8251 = -0.2 Angstrom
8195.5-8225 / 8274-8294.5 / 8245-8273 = -0.5 Angstrom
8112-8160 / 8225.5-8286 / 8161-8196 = 0.1 Angstrom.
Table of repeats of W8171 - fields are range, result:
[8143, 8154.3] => 25.3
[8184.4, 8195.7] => 25.7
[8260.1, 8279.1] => 24.6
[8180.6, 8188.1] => 25.6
